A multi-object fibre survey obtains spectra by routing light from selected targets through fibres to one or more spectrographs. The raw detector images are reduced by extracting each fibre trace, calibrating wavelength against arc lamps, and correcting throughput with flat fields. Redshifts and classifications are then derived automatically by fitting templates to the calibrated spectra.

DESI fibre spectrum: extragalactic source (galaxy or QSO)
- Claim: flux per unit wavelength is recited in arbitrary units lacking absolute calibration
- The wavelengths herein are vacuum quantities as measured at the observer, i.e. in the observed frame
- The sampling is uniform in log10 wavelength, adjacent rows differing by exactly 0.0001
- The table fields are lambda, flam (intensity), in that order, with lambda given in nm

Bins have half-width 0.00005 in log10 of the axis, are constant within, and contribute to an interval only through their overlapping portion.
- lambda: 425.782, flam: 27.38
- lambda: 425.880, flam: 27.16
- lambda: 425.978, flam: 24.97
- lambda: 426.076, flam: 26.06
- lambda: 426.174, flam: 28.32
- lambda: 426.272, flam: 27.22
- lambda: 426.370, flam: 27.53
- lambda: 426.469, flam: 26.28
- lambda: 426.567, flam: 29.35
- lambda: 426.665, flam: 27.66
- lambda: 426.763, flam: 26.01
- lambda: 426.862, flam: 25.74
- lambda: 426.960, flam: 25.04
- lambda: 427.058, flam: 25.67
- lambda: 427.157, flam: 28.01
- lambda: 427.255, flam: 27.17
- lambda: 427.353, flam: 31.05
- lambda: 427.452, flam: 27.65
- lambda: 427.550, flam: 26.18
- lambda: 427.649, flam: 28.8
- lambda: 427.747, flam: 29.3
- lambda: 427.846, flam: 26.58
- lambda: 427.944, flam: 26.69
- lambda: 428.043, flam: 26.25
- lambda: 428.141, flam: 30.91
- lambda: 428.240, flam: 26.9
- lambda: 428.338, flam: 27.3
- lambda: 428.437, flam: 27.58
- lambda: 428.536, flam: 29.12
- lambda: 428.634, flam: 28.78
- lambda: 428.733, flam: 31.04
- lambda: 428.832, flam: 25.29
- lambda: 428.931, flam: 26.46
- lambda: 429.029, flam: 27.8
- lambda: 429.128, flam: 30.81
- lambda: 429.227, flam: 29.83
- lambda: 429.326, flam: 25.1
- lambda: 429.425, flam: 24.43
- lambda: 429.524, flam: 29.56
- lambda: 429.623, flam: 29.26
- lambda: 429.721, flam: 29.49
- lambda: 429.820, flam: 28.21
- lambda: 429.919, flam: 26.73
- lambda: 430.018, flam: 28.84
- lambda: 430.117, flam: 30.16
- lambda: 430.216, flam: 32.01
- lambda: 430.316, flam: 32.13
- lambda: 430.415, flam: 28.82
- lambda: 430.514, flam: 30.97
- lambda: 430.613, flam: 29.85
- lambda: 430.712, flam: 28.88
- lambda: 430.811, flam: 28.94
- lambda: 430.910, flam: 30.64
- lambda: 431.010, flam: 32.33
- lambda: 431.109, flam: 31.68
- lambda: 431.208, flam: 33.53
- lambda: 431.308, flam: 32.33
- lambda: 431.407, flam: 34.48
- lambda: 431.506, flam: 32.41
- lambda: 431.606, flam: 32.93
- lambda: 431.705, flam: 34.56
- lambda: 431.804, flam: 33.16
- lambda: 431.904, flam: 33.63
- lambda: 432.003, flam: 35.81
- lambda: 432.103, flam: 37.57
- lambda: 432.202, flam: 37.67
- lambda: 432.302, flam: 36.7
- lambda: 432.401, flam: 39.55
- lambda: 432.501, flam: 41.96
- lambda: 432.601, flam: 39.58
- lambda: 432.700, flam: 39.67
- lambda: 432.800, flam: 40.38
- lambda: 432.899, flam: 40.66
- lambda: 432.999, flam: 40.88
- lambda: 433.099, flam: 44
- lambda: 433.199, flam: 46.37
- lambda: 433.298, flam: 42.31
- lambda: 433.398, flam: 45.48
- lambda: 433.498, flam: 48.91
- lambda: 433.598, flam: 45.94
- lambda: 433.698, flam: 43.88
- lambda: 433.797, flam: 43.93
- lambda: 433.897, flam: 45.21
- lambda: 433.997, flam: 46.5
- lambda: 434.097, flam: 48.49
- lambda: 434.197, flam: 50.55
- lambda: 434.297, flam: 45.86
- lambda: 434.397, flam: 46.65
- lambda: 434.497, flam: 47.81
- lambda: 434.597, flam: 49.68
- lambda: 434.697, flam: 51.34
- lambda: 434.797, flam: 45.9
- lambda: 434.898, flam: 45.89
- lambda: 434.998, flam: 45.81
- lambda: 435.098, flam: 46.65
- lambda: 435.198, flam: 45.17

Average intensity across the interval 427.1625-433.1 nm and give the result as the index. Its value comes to 31.4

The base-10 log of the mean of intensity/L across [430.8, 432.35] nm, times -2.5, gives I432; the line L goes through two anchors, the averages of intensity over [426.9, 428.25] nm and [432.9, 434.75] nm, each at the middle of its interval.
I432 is 0.171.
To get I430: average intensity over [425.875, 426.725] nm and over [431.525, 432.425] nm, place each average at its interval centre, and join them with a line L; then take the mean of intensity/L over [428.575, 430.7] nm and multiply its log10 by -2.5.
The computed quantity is 0.12 mag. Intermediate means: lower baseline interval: 27.2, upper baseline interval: 35.5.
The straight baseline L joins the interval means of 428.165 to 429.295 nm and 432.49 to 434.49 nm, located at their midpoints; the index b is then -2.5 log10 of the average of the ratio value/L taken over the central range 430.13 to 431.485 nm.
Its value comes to 0.13 mag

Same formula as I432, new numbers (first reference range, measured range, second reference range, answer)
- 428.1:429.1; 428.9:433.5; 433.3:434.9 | 0.10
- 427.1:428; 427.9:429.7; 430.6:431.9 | 0.05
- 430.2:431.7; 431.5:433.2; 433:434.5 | 0.02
